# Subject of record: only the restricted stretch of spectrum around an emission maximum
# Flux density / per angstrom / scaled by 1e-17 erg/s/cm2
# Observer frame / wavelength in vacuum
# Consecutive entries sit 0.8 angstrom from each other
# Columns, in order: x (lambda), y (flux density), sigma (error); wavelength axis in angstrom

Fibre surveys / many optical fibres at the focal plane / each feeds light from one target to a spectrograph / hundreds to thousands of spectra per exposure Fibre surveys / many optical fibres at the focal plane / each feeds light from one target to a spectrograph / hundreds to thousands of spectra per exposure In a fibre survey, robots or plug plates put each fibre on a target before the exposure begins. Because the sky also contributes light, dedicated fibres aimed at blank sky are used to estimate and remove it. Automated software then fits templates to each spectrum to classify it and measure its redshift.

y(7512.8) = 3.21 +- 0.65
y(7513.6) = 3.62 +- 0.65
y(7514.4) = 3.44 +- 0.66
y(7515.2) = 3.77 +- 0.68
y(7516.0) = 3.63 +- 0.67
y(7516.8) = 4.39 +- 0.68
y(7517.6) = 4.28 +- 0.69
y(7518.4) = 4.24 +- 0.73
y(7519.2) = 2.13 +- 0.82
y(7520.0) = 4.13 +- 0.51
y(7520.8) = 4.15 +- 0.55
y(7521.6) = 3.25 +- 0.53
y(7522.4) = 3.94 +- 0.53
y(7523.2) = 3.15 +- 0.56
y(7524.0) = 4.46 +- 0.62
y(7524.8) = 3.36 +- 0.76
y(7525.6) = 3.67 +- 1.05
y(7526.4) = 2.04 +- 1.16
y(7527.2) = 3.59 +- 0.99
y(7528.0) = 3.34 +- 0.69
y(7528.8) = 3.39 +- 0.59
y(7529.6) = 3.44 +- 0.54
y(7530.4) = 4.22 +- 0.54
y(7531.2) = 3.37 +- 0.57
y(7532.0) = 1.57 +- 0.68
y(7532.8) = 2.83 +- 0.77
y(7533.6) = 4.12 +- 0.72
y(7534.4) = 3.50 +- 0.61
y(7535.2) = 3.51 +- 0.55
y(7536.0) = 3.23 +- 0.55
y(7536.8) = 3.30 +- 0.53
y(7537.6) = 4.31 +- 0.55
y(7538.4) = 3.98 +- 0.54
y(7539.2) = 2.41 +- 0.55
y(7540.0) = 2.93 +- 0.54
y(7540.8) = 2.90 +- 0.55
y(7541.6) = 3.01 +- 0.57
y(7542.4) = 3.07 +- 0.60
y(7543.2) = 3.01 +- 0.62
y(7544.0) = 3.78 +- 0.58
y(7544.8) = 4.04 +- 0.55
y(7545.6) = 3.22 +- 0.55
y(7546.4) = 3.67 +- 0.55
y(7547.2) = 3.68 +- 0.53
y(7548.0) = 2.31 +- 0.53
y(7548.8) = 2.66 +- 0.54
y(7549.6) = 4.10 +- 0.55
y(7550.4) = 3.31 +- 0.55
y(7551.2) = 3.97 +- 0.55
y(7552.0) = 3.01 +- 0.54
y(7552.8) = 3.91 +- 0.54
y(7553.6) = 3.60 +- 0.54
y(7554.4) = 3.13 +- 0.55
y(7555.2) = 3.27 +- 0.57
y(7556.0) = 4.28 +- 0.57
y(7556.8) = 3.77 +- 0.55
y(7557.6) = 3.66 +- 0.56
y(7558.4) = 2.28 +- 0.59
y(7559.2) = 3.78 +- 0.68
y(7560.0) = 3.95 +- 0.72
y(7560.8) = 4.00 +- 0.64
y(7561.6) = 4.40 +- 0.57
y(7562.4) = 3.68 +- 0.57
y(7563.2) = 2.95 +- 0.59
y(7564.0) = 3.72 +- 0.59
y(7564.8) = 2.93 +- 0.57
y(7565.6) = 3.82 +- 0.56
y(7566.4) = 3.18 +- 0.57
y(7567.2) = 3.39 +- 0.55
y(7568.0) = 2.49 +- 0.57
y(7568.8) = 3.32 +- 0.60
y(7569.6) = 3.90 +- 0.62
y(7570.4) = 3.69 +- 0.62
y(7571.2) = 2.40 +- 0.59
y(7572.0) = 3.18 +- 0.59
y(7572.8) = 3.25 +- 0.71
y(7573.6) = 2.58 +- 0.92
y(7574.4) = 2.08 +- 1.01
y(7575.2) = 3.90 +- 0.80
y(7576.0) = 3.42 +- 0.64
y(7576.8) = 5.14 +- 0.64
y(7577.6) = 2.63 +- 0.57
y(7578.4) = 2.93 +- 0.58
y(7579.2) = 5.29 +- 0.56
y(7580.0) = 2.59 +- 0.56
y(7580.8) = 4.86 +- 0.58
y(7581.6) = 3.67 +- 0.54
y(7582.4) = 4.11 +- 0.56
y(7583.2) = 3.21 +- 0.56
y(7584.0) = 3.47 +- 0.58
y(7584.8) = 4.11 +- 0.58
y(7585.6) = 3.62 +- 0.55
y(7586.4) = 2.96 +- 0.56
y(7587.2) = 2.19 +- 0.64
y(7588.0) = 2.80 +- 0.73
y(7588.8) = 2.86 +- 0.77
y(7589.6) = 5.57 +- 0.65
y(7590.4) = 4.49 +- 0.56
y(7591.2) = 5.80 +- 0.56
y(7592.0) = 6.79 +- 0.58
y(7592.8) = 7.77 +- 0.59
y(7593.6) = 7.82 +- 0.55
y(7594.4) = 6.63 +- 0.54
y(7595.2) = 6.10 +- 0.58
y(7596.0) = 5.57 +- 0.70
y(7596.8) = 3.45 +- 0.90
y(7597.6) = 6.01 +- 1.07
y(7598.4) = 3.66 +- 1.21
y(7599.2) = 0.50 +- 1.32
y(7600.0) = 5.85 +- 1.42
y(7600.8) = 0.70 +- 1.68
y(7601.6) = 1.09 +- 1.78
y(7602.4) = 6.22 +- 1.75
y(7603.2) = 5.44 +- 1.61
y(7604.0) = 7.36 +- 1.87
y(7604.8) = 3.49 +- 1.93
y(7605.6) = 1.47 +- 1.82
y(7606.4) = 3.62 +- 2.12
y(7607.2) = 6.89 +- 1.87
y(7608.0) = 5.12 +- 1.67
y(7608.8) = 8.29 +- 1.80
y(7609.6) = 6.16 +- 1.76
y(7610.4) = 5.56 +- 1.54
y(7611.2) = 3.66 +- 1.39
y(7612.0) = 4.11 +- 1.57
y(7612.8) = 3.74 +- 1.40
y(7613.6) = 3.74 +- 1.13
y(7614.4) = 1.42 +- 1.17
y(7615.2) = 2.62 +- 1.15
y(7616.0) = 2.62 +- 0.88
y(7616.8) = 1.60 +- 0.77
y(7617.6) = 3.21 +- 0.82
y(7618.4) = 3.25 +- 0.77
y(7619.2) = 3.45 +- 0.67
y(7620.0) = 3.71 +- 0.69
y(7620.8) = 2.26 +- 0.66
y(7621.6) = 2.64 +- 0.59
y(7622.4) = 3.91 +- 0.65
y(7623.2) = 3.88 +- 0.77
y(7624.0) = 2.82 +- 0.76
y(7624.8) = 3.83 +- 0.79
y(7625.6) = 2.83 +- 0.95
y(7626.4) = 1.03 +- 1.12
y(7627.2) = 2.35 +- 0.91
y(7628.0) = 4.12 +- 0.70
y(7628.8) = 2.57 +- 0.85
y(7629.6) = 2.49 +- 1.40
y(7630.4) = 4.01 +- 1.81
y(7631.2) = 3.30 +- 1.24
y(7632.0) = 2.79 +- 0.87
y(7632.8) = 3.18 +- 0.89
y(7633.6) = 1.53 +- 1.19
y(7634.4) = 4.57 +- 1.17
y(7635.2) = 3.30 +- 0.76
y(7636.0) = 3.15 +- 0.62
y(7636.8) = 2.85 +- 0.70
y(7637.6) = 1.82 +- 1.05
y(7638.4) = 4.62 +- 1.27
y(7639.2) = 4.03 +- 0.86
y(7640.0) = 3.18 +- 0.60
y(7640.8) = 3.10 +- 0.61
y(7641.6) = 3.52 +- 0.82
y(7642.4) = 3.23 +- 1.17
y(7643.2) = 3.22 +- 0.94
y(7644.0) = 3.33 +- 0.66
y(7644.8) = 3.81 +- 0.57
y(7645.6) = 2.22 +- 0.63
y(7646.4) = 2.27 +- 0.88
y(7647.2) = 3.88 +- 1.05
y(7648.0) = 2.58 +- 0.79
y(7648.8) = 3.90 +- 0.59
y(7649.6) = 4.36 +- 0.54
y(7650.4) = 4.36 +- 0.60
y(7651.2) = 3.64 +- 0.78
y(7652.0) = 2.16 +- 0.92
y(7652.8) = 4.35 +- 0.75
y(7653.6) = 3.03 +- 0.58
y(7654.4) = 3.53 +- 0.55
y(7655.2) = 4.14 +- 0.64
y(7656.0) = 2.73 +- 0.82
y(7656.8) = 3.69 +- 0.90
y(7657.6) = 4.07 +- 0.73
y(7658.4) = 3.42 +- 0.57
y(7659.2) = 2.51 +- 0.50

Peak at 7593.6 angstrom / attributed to [S II]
